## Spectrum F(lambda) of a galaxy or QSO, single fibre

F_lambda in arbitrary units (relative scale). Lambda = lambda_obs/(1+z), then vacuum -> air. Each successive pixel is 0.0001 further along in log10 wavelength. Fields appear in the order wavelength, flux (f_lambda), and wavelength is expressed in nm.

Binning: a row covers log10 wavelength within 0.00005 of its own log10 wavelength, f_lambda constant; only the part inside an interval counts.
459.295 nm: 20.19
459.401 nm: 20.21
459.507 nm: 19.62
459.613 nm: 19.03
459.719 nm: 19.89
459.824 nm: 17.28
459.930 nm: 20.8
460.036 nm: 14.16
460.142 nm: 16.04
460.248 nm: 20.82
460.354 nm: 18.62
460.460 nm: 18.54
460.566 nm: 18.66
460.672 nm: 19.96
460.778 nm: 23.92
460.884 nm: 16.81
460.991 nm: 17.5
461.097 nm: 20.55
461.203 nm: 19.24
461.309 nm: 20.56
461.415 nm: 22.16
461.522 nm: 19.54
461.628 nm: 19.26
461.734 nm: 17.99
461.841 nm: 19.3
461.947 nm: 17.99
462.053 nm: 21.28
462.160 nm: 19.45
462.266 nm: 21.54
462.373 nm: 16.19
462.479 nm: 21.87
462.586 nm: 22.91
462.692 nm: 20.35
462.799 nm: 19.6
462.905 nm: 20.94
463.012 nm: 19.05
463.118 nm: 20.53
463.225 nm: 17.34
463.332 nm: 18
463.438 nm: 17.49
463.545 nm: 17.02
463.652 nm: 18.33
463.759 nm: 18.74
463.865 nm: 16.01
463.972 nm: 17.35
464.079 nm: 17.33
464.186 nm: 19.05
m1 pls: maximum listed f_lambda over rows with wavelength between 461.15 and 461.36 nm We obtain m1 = 20.56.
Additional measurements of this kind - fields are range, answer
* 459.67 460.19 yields 20.8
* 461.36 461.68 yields 22.16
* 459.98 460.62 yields 20.82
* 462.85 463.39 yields 20.94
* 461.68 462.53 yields 21.87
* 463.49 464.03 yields 18.74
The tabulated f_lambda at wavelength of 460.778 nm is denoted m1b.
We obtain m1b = 23.92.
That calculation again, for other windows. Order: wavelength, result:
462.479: 21.87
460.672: 19.96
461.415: 22.16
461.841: 19.3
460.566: 18.66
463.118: 20.53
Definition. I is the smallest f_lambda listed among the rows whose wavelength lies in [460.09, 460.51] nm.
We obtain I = 16.04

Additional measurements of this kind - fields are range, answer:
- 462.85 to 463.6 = 17.02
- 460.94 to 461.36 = 17.5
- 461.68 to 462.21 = 17.99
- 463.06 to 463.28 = 17.34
